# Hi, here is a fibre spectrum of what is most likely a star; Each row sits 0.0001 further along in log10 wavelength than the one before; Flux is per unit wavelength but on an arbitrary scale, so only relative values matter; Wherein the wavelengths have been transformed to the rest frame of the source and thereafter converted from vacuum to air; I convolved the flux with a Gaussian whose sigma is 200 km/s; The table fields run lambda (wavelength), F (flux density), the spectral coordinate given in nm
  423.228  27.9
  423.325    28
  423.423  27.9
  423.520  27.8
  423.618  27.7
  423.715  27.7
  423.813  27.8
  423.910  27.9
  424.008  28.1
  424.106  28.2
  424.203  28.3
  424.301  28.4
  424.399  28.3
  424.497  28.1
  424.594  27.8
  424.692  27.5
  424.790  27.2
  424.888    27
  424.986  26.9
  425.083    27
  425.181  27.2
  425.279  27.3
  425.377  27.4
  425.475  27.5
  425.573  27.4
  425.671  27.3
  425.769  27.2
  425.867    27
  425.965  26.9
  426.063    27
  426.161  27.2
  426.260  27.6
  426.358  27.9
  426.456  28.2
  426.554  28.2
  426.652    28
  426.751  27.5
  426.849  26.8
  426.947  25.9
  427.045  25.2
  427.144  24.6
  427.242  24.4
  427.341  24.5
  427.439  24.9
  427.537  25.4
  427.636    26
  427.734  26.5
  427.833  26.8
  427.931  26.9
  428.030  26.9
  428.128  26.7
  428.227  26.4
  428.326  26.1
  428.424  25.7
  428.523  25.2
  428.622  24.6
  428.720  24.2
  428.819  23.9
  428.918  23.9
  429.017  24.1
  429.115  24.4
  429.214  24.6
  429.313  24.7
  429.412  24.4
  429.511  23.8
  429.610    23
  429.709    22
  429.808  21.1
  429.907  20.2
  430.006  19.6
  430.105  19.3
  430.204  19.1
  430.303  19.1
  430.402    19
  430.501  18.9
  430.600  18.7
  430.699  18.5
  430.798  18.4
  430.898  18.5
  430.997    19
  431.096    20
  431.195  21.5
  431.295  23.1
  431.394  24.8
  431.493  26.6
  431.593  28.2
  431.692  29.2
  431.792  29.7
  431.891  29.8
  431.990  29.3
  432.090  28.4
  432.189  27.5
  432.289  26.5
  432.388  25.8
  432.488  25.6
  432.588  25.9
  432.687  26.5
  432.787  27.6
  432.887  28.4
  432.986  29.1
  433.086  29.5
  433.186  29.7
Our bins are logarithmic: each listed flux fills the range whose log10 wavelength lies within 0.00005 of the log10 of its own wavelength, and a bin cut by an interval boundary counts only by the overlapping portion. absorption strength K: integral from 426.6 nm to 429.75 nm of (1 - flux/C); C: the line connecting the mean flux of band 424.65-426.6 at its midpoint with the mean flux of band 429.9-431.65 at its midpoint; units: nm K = -0.156 nm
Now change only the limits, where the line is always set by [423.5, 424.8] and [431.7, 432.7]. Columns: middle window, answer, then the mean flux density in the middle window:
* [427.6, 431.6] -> 0.69 nm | 23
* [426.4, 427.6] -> 0.07 nm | 26.1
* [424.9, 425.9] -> 0.02 nm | 27.2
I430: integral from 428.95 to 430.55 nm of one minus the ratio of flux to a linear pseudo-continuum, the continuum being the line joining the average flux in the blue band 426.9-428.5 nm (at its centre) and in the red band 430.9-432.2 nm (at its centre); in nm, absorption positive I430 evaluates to 0.248 nm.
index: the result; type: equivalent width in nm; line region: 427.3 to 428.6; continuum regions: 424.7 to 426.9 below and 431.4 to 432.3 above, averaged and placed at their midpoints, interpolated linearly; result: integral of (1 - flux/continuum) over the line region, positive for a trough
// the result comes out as 0.080 nm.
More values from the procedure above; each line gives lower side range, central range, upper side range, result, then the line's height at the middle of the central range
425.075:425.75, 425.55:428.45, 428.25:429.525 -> -0.05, 26.1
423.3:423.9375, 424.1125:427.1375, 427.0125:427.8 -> -0.10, 26.4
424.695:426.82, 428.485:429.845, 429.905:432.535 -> 0.05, 24.8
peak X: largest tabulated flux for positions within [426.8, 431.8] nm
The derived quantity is 29.7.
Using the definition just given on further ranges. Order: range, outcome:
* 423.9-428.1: 28.4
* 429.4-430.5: 24.4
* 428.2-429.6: 26.4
